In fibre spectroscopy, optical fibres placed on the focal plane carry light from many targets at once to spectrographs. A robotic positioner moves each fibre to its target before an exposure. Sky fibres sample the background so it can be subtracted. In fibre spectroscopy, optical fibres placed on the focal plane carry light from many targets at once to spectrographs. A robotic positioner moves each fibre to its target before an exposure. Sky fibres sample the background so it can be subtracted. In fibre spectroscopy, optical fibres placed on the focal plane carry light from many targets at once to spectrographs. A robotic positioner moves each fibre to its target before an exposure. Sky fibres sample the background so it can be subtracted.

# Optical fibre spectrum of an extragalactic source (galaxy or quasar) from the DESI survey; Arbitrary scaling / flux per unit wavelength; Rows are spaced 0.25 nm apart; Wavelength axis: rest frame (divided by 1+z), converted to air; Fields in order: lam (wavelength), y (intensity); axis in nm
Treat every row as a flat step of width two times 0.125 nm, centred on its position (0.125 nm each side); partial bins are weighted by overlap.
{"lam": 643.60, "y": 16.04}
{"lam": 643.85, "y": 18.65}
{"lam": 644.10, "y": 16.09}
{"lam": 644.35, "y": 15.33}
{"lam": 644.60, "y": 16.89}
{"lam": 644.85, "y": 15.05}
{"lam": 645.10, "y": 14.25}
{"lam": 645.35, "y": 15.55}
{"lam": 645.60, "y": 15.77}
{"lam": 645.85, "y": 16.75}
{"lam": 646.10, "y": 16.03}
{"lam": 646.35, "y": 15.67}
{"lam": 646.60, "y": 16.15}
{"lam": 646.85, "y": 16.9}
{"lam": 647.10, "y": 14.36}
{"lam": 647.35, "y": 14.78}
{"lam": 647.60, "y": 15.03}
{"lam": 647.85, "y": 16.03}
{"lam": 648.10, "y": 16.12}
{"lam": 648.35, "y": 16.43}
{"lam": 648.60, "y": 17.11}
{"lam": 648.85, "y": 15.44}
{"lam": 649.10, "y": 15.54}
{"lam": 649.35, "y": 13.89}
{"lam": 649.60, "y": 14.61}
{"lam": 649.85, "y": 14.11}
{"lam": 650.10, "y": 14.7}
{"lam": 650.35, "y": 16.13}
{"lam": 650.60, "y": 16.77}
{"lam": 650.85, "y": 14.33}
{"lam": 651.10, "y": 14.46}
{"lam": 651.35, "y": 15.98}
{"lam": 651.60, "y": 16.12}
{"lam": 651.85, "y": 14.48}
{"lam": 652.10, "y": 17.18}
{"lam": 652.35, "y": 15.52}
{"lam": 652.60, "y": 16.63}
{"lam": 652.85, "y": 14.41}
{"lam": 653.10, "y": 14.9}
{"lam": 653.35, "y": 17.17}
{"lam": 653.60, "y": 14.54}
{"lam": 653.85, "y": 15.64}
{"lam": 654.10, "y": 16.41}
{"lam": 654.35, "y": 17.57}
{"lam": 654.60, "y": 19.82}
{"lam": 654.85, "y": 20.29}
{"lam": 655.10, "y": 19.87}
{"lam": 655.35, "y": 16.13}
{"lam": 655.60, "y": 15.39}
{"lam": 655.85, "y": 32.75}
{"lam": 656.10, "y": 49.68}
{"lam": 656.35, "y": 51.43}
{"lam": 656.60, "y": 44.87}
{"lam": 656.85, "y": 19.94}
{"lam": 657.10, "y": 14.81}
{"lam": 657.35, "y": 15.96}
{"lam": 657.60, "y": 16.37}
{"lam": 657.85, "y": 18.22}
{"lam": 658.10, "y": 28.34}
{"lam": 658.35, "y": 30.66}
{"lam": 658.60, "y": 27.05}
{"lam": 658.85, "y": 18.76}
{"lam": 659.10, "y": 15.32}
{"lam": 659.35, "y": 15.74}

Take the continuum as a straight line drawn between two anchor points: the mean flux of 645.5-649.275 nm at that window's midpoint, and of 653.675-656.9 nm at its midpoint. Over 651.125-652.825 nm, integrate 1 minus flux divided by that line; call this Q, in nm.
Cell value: 0.47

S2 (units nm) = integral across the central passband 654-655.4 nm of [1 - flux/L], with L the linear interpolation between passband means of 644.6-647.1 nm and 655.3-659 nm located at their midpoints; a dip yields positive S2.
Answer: 0.340 nm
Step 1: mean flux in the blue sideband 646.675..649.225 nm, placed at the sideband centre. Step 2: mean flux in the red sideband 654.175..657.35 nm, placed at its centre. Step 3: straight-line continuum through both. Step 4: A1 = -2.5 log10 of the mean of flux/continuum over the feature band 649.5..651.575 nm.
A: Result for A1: 0.26 mag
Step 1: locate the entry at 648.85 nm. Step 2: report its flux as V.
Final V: 15.44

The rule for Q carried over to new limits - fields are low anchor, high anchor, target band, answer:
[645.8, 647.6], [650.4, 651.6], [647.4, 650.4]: 0.041 nm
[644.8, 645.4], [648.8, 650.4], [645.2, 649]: -0.259 nm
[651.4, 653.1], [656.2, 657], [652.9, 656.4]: 0.822 nm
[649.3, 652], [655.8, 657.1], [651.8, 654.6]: 0.981 nm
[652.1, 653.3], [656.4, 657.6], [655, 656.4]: -0.472 nm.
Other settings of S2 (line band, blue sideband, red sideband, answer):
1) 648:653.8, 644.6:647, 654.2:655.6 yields 0.589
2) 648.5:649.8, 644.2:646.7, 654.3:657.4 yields 0.288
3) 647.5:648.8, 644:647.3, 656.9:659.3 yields 0.043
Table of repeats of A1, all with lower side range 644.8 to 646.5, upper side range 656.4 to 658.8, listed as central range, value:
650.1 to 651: 0.236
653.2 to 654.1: 0.342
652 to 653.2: 0.309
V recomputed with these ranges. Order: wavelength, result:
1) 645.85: 16.75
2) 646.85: 16.9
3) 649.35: 13.89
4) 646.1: 16.03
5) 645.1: 14.25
